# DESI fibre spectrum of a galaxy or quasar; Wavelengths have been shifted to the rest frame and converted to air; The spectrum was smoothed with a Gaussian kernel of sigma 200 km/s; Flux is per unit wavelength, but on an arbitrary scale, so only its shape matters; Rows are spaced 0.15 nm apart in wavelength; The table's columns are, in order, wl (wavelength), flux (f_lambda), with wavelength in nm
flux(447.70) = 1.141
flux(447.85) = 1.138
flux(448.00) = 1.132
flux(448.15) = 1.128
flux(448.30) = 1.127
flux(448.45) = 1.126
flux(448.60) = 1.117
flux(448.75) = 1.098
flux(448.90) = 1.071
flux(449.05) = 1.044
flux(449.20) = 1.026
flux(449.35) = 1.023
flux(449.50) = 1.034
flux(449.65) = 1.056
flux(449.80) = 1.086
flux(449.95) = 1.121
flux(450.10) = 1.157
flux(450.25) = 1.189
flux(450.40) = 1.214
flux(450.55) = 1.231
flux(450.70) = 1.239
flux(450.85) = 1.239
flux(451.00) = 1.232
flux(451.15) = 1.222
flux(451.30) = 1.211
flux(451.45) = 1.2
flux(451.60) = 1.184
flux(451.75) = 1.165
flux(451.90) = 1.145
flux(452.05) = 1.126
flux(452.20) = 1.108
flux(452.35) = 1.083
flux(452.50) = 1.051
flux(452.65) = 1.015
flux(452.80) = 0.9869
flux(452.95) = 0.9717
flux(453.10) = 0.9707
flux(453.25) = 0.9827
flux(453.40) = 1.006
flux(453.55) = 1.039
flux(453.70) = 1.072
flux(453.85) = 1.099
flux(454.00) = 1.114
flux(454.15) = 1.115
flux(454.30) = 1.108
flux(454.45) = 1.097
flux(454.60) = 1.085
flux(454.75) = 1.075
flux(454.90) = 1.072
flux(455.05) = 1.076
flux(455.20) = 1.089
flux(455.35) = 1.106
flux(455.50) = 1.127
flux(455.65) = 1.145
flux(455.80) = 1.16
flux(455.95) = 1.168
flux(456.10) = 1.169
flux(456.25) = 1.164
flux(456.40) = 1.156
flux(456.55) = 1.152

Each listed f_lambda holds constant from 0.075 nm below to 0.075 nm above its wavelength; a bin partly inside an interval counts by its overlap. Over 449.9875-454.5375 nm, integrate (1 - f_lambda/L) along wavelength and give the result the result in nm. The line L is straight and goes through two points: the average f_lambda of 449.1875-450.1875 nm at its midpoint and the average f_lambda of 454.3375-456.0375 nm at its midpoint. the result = -0.12 nm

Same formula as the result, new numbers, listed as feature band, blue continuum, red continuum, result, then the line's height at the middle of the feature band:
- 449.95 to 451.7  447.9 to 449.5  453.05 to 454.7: -0.21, 1.08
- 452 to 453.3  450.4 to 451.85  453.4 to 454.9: 0.13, 1.15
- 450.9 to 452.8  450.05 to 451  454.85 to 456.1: 0.08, 1.19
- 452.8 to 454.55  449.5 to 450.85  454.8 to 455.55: 0.10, 1.11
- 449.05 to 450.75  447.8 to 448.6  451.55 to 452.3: 0.02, 1.13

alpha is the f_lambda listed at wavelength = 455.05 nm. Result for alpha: 1.076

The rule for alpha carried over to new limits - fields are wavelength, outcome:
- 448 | 1.132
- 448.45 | 1.126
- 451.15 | 1.222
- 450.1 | 1.157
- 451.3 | 1.211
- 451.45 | 1.2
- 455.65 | 1.145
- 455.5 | 1.127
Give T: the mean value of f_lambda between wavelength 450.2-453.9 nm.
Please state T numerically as 1.12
